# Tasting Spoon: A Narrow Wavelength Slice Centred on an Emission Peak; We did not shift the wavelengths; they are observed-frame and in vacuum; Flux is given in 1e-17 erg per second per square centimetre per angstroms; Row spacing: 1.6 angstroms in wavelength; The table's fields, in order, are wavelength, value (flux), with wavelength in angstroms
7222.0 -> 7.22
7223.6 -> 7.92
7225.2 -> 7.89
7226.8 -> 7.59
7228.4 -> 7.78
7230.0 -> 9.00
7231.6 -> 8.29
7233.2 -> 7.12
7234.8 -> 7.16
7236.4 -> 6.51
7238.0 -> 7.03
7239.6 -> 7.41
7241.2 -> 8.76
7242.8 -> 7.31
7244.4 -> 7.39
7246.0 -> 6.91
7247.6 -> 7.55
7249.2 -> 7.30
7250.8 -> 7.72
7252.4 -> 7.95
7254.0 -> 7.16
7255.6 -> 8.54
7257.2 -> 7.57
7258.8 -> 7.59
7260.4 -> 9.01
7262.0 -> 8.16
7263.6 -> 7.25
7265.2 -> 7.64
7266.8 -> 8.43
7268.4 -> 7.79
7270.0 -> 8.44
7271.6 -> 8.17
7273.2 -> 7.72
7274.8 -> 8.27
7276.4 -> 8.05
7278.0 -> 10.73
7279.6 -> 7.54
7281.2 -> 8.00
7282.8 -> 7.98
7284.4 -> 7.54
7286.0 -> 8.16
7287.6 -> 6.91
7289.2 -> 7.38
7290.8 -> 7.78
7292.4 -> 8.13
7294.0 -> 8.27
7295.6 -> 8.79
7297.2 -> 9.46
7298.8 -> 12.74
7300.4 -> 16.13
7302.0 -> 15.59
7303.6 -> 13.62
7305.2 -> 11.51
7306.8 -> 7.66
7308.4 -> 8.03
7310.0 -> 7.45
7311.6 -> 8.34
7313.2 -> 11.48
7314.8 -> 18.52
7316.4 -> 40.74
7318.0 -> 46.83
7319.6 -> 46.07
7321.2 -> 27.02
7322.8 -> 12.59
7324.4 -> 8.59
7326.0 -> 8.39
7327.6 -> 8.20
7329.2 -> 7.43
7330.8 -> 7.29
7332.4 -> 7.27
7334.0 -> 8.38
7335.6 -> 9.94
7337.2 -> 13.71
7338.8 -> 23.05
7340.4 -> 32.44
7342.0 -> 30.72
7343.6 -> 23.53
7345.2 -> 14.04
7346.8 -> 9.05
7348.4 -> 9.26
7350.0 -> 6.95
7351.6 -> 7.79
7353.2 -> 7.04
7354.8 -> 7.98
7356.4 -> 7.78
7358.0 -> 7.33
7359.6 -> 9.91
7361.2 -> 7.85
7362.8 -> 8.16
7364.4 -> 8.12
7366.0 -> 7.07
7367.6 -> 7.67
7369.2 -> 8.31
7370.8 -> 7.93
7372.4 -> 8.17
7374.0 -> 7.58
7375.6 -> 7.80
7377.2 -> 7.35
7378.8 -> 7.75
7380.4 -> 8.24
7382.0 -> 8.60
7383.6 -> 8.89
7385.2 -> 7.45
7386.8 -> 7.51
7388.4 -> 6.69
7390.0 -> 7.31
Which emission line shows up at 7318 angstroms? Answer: H-alpha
